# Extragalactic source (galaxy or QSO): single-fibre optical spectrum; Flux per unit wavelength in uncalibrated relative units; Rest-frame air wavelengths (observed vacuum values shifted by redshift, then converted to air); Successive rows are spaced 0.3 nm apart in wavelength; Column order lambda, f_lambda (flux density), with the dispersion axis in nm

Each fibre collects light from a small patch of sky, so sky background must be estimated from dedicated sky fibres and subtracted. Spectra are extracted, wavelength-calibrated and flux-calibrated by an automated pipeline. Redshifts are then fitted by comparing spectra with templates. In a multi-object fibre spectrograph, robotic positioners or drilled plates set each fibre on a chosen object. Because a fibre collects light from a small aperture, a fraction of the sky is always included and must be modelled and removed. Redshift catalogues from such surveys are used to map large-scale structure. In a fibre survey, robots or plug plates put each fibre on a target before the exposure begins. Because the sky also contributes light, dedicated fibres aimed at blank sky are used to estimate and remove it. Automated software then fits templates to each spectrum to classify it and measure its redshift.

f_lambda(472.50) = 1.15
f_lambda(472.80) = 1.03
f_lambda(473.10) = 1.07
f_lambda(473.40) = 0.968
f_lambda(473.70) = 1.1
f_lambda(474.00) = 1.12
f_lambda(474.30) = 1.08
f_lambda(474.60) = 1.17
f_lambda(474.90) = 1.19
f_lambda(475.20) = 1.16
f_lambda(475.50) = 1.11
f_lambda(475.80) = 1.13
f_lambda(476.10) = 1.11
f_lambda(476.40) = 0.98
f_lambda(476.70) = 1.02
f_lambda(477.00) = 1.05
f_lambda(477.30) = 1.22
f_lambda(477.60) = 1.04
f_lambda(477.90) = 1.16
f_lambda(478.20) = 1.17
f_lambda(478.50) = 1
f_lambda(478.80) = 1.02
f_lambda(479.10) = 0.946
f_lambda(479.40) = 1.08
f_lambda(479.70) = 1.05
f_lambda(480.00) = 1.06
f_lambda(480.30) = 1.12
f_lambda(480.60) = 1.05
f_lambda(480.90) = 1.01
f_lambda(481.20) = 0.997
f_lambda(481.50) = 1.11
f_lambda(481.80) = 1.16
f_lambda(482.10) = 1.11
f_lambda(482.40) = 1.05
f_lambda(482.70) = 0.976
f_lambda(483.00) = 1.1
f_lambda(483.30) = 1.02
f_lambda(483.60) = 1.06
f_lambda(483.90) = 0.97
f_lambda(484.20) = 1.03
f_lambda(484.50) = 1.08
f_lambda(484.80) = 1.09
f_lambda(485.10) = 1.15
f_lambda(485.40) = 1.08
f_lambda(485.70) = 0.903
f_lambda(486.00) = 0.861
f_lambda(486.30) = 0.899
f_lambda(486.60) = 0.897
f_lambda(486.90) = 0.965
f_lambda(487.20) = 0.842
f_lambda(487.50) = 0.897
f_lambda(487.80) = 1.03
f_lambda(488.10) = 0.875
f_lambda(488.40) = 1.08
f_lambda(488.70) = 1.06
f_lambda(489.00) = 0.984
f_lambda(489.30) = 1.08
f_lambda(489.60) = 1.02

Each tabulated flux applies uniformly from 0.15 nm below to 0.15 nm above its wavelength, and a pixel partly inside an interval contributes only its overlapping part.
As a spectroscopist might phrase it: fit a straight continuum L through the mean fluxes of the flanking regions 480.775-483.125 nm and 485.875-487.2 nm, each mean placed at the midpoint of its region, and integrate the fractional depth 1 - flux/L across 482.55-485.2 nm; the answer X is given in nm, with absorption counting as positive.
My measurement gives -0.15 nm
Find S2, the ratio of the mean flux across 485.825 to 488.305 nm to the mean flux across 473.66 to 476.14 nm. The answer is 0.8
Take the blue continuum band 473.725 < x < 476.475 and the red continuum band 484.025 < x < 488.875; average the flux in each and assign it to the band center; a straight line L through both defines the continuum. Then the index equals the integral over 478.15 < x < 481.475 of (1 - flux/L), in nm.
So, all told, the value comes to 0.06 nm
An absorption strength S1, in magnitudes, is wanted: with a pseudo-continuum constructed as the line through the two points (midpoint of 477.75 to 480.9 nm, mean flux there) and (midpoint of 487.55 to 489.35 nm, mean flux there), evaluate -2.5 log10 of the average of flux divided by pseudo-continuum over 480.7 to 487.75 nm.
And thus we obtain 0.02 mag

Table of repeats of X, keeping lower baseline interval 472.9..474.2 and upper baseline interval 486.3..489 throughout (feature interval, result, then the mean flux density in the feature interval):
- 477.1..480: -0.141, 1.07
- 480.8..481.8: -0.055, 1.06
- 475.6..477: -0.024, 1.06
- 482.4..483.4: -0.045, 1.04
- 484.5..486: -0.101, 1.04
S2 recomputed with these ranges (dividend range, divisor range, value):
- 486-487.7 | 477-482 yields 0.84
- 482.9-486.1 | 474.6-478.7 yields 0.94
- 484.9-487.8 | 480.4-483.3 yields 0.90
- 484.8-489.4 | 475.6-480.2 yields 0.91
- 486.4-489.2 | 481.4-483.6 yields 0.89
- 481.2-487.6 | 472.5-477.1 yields 0.93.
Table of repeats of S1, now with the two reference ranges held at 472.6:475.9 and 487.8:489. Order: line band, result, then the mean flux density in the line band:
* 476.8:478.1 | -0.035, 1.12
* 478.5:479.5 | 0.063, 1.01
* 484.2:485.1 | -0.057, 1.09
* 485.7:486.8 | 0.146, 0.892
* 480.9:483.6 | -0.015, 1.06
